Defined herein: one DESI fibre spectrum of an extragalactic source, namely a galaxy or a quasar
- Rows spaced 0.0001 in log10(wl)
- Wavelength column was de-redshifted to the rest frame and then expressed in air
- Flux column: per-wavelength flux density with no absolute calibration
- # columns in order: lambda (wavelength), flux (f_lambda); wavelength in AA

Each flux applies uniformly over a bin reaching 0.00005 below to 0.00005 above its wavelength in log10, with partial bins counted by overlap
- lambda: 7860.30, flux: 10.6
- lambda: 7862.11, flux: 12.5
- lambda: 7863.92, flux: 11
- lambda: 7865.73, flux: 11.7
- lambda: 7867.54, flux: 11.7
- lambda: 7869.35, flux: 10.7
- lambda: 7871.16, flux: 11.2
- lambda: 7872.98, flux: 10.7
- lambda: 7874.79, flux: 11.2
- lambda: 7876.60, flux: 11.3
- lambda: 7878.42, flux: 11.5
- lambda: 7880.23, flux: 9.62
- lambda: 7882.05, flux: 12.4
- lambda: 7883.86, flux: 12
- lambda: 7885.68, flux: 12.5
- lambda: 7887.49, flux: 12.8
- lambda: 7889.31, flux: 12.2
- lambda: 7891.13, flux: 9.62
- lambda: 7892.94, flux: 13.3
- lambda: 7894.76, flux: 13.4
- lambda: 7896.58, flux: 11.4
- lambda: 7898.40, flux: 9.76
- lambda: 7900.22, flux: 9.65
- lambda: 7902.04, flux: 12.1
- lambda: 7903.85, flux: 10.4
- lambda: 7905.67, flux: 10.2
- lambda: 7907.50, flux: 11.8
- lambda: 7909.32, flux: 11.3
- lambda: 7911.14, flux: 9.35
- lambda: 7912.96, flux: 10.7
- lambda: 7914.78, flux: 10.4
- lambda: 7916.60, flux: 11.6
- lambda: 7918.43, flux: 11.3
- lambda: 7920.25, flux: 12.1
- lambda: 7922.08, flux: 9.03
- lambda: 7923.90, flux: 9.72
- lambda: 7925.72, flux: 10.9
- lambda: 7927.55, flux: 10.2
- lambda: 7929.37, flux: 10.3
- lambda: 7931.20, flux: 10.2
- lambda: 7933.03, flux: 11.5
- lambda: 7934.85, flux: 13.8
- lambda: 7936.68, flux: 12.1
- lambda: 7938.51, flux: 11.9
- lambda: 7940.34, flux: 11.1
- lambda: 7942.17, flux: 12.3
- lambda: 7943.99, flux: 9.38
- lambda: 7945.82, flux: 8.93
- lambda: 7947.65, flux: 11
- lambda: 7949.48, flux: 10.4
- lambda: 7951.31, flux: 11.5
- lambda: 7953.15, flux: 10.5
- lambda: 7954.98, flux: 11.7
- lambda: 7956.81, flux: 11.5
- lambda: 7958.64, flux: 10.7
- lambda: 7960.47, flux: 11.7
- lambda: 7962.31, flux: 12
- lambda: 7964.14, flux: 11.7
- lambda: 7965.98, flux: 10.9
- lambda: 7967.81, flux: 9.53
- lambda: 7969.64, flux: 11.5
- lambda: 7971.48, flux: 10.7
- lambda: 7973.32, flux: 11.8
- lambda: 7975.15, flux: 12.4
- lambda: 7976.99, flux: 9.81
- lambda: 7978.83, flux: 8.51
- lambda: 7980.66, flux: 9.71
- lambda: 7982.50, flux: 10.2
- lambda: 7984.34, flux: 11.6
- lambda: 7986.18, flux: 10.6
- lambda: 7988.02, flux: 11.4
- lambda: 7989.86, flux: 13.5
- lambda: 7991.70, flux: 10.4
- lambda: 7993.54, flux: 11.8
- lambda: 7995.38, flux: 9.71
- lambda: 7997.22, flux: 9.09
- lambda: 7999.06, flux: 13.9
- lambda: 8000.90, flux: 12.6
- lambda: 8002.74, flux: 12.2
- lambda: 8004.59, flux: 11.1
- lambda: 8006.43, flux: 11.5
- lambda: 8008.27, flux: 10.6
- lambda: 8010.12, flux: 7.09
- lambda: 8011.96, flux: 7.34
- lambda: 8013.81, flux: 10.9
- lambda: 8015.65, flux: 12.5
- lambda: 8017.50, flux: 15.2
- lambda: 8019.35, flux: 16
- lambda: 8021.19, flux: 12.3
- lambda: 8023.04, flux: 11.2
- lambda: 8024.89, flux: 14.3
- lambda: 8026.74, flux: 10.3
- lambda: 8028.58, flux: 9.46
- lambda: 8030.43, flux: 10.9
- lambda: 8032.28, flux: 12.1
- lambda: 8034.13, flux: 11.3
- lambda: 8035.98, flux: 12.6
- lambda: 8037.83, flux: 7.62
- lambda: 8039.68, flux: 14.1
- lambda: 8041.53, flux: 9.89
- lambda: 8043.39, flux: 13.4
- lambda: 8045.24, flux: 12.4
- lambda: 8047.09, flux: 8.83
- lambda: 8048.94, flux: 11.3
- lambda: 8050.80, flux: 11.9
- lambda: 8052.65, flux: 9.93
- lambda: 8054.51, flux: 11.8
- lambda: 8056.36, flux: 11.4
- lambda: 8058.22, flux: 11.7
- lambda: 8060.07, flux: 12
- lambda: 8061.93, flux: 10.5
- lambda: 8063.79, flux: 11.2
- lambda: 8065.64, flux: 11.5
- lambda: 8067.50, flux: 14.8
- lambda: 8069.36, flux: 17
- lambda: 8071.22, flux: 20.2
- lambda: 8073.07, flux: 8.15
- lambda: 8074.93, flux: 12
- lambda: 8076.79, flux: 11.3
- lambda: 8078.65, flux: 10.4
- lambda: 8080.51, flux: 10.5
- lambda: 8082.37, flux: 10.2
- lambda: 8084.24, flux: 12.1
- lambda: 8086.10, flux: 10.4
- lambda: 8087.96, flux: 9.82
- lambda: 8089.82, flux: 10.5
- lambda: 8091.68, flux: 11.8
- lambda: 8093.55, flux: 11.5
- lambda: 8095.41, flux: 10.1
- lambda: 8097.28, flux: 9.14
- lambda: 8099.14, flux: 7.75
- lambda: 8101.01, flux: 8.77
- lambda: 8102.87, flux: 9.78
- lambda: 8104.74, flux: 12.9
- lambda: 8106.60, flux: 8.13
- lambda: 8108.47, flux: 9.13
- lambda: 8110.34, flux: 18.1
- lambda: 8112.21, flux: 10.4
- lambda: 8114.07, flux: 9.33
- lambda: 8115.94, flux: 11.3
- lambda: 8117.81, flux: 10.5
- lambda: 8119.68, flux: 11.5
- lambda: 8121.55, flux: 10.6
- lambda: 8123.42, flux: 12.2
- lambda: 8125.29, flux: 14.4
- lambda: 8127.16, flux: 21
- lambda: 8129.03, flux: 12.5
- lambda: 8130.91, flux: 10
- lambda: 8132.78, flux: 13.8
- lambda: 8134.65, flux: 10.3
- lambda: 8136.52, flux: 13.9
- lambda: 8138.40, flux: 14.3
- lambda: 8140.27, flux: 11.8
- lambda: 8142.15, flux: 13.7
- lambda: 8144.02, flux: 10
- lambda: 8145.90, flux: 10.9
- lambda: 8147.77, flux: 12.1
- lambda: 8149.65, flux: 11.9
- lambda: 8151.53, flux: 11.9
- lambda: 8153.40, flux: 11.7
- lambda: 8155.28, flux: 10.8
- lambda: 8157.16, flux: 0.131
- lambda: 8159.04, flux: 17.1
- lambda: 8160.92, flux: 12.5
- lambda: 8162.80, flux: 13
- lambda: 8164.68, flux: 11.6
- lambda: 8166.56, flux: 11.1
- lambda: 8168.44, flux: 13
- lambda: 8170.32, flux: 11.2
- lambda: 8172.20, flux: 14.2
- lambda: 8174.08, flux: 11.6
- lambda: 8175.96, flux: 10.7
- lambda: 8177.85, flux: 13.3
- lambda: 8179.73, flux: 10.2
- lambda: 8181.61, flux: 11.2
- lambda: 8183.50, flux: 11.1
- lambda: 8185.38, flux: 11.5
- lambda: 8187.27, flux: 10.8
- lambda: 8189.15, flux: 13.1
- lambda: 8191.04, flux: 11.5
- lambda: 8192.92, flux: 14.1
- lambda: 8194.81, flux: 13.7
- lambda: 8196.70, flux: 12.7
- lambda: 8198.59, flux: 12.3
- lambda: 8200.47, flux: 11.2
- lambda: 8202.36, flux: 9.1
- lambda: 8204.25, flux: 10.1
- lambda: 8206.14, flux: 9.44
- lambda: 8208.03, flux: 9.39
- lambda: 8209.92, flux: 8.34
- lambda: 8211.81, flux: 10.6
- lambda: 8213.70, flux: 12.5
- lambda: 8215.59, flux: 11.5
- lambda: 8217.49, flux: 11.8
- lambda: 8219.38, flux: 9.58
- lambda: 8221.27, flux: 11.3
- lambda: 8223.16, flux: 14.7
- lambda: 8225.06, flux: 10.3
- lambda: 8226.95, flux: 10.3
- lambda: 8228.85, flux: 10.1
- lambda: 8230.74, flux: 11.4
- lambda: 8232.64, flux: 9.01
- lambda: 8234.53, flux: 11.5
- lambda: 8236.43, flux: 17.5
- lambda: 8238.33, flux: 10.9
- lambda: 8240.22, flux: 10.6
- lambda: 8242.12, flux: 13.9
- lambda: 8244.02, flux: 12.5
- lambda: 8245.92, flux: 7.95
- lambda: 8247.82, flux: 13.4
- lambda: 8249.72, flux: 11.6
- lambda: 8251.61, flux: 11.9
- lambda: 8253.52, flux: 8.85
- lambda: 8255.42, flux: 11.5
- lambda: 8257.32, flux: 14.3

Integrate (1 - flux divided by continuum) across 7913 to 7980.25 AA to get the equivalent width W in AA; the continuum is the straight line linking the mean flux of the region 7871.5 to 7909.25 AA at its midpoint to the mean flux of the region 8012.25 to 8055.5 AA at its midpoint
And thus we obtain 3.2 AA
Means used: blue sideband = 11.4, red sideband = 11.7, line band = 10.9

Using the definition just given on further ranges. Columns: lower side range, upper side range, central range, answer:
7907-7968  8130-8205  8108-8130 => -2.0 AA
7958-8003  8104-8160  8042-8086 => -1.4 AA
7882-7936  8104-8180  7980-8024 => 0.5 AA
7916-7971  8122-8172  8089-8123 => 3.7 AA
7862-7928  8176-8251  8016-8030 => -1.7 AA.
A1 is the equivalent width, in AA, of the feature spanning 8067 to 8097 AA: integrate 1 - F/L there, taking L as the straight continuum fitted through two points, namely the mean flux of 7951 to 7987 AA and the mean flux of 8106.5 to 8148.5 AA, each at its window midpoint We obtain 0.09 AA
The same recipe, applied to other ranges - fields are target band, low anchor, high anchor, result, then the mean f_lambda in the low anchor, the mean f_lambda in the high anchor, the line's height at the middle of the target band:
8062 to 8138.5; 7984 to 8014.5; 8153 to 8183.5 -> -3.6 AA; 10.9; 11.4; 11.2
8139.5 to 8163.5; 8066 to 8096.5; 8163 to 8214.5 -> 0.6 AA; 11.9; 11.5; 11.6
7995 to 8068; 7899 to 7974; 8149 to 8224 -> -2.1 AA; 11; 11.4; 11.1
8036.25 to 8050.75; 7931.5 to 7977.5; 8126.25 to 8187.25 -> 0.4 AA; 11.2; 12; 11.5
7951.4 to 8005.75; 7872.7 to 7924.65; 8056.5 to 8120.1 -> 0.4 AA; 11.2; 11.3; 11.2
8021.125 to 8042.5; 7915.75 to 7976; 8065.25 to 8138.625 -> 0.3 AA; 11.1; 11.8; 11.5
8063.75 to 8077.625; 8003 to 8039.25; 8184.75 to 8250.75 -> -2.5 AA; 11.3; 11.4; 11.4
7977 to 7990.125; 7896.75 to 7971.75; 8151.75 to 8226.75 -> 0.5 AA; 10.9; 11.4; 11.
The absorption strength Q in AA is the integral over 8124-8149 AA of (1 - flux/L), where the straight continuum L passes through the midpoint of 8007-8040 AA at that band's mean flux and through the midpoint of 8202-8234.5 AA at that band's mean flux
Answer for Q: -4.60 AA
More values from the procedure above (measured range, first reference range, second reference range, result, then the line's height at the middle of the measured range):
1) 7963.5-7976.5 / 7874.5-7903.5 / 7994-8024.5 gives 0.4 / 11.5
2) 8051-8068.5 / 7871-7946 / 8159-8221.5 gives -0.5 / 11.4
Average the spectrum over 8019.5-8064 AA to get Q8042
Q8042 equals 11.4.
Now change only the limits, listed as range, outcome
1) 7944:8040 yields 11.2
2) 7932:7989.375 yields 11.1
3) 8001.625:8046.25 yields 11.5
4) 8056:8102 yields 11.4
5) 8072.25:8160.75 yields 11.3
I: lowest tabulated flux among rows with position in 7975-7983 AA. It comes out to 8.51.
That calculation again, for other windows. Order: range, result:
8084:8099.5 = 7.75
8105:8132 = 8.13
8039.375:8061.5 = 8.83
